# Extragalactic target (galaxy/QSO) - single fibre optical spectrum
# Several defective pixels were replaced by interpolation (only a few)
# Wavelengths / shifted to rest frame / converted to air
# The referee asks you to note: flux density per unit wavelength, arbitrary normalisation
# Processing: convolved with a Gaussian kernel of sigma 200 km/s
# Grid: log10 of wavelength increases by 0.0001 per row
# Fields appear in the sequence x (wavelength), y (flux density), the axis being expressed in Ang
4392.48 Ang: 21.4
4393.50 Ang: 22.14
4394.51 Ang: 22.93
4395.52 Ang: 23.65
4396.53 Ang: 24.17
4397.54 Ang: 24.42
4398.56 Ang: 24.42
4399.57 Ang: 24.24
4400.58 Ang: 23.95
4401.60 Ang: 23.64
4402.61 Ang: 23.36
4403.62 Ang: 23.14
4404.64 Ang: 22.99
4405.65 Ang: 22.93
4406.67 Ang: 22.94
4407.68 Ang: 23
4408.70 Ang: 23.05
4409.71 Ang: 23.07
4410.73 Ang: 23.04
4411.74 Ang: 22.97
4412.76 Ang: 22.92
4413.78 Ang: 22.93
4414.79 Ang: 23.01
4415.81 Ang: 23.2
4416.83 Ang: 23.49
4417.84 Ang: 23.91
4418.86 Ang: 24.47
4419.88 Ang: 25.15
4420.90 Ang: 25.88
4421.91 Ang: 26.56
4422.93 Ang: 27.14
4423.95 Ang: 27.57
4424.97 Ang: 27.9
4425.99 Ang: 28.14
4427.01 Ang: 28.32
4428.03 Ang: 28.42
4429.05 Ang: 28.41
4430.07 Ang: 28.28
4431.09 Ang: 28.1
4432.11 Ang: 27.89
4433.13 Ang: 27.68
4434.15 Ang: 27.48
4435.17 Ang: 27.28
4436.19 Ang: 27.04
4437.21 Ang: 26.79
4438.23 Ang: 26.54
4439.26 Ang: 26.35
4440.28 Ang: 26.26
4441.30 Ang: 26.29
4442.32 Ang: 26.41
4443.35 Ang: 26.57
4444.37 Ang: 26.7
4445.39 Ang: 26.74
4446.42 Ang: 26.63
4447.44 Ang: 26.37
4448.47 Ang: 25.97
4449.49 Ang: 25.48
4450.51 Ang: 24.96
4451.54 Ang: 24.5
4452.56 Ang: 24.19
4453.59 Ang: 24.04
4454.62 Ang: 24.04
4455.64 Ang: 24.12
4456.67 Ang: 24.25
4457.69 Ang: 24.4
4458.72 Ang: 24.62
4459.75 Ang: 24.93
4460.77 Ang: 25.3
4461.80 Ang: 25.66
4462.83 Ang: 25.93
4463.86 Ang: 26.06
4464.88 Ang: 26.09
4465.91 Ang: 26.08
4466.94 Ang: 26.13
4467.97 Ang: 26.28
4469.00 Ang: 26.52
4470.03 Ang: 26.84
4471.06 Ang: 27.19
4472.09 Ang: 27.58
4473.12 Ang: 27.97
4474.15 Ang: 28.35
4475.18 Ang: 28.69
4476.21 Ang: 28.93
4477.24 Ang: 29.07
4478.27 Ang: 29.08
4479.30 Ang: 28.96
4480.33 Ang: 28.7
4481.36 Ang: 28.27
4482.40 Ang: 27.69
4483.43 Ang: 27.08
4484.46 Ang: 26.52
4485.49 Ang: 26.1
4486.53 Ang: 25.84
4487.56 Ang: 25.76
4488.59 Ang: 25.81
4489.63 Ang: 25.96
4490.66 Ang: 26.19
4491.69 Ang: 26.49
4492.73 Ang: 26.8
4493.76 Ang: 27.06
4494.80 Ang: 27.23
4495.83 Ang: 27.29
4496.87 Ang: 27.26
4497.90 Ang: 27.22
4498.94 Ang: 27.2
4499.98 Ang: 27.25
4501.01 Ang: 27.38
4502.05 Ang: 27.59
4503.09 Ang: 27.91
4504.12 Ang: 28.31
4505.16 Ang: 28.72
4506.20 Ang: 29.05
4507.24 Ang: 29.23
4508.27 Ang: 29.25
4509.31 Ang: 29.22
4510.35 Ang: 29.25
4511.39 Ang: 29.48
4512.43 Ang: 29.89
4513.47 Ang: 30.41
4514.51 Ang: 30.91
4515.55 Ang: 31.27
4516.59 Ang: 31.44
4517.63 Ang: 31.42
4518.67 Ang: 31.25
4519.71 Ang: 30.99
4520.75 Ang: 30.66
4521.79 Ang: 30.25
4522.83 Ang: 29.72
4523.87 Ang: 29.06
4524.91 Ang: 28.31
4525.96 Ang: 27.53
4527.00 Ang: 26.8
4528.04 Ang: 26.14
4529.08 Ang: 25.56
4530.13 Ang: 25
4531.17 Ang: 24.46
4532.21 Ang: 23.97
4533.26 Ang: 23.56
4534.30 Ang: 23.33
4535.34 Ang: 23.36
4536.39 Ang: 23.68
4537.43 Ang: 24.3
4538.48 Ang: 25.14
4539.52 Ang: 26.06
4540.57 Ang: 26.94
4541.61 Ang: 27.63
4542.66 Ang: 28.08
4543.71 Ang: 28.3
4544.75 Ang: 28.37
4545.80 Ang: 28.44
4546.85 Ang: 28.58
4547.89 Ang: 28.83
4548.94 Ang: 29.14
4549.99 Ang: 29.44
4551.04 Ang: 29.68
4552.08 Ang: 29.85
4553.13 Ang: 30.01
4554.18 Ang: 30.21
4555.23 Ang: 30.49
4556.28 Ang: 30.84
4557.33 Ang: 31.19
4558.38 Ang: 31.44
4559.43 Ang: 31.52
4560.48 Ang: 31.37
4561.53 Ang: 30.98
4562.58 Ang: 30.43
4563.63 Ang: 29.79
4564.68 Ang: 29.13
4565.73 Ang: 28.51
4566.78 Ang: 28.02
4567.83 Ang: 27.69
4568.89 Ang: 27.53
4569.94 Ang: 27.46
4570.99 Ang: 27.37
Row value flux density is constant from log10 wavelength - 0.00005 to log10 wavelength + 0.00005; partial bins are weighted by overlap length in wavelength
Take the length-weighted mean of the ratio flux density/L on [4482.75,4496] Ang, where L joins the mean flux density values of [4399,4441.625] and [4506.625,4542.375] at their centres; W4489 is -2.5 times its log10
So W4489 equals 0.02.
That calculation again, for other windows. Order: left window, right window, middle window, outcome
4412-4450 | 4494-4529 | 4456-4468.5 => 0.08 mag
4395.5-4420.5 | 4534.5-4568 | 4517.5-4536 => 0.02 mag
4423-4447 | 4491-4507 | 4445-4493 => 0.04 mag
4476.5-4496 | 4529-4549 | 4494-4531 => -0.08 mag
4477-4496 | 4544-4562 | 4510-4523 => -0.08 mag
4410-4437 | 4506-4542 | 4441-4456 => 0.04 mag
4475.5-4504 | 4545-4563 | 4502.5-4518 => -0.06 mag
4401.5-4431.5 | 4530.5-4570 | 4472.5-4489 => -0.05 mag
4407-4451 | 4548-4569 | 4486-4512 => 0.02 mag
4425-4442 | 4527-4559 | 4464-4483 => -0.01 mag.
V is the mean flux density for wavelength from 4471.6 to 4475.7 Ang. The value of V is 28.2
